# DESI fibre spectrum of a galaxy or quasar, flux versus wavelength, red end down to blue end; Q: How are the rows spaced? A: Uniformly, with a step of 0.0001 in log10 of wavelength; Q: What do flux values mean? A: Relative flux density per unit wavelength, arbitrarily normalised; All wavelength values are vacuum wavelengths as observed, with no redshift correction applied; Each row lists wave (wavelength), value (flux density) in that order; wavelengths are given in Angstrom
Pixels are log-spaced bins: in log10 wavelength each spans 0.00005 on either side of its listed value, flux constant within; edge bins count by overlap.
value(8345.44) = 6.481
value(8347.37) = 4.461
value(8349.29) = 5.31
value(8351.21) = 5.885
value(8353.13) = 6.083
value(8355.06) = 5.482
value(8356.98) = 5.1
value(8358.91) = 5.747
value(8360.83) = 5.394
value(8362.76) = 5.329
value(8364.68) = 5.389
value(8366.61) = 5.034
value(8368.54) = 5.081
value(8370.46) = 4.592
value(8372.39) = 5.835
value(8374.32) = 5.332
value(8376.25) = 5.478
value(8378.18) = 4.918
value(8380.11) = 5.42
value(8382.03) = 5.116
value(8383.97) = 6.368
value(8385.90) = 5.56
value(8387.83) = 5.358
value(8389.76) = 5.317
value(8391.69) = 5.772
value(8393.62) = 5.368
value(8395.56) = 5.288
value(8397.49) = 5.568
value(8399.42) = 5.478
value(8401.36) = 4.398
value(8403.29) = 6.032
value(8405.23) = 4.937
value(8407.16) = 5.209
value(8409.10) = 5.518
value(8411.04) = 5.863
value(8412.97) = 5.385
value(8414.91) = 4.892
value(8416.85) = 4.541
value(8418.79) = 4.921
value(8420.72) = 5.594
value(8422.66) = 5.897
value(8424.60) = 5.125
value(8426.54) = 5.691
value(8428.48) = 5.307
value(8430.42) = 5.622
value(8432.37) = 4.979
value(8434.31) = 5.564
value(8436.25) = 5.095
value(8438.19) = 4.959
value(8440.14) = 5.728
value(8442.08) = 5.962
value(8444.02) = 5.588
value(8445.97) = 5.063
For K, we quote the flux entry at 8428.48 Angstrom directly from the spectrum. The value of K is 5.307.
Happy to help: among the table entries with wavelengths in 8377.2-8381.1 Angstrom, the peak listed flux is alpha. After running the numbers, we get 5.42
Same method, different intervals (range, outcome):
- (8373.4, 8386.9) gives 6.368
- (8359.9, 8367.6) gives 5.394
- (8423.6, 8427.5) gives 5.691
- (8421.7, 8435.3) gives 5.897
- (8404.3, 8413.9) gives 5.863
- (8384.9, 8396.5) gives 5.772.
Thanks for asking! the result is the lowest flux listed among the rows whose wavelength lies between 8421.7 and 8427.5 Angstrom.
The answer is 5.125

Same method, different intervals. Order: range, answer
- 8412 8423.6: 4.541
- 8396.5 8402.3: 4.398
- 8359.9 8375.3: 4.592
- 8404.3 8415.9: 4.892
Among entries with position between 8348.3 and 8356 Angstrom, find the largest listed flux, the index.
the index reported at 6.083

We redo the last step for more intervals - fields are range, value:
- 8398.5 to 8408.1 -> 6.032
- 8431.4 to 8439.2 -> 5.564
